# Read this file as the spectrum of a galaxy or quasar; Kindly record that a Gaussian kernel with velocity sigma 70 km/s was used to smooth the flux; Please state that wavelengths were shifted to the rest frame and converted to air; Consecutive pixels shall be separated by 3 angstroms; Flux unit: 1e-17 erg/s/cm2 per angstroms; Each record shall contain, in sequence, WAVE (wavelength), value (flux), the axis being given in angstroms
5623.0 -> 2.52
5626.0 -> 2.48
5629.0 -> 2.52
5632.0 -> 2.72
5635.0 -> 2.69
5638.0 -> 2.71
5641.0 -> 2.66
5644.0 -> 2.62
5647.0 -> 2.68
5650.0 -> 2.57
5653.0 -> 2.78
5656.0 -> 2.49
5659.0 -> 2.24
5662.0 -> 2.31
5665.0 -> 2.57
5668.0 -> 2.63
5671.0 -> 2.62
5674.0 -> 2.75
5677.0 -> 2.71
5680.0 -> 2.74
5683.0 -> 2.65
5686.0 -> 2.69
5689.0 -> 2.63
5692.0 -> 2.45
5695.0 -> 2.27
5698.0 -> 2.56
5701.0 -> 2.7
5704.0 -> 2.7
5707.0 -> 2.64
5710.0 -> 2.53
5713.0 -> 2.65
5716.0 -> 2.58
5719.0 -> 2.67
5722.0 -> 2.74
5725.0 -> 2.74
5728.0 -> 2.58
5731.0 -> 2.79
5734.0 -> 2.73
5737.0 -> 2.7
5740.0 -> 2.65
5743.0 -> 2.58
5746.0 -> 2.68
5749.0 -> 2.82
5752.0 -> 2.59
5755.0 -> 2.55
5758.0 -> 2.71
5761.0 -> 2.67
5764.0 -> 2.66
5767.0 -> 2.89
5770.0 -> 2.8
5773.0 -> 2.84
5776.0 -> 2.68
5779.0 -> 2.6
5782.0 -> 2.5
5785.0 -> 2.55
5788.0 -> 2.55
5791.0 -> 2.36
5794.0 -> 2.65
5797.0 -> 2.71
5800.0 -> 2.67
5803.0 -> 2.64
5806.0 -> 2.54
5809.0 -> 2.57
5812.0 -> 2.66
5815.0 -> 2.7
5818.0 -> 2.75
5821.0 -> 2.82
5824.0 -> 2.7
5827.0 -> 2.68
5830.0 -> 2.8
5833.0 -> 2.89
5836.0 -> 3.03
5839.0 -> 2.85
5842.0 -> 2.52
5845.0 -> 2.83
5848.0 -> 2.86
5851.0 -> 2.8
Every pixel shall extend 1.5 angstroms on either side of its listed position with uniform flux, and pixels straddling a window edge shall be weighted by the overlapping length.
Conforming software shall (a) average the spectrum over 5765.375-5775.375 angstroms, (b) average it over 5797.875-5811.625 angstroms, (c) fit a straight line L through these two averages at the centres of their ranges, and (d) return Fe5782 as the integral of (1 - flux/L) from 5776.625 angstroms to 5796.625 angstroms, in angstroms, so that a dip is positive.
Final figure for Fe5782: 1.3 angstroms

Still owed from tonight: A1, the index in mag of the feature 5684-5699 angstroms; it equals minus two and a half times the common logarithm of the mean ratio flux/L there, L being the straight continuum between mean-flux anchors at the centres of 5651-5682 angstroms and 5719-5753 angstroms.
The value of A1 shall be 0.04 mag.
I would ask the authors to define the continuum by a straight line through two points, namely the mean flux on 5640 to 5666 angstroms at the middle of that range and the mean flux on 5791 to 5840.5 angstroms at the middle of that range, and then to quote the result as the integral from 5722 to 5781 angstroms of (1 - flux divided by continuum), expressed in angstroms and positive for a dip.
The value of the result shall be -1.1 angstroms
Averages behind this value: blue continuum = 2.54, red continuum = 2.72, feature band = 2.7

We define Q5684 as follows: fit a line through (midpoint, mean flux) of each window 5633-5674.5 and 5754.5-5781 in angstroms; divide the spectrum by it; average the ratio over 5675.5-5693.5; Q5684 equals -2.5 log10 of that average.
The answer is -0.01 mag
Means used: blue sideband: 2.59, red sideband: 2.71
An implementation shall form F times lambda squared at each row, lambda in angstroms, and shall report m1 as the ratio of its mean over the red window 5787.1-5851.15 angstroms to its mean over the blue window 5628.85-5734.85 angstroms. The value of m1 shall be 1.1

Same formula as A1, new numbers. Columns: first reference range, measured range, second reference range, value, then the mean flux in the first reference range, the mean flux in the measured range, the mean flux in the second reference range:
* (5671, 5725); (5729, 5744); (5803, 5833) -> -0.015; 2.63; 2.69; 2.7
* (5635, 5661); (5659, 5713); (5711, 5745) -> 0.018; 2.59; 2.59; 2.67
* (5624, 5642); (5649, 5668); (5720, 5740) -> 0.061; 2.63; 2.5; 2.71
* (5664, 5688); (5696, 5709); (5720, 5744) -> 0.020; 2.67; 2.63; 2.69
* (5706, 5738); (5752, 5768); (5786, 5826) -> -0.010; 2.67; 2.68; 2.64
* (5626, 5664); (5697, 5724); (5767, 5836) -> -0.010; 2.58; 2.64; 2.68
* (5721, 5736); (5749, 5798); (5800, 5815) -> 0.005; 2.71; 2.65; 2.62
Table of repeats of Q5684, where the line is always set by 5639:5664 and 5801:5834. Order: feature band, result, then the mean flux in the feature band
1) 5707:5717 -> 0.004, 2.59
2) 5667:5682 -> -0.050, 2.69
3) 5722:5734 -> -0.038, 2.71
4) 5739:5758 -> -0.005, 2.65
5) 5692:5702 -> 0.042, 2.49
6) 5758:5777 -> -0.040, 2.75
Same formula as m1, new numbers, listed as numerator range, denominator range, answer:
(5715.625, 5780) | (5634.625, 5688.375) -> 1.06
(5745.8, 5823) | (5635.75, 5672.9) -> 1.08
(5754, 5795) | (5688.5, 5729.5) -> 1.04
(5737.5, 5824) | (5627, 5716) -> 1.06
